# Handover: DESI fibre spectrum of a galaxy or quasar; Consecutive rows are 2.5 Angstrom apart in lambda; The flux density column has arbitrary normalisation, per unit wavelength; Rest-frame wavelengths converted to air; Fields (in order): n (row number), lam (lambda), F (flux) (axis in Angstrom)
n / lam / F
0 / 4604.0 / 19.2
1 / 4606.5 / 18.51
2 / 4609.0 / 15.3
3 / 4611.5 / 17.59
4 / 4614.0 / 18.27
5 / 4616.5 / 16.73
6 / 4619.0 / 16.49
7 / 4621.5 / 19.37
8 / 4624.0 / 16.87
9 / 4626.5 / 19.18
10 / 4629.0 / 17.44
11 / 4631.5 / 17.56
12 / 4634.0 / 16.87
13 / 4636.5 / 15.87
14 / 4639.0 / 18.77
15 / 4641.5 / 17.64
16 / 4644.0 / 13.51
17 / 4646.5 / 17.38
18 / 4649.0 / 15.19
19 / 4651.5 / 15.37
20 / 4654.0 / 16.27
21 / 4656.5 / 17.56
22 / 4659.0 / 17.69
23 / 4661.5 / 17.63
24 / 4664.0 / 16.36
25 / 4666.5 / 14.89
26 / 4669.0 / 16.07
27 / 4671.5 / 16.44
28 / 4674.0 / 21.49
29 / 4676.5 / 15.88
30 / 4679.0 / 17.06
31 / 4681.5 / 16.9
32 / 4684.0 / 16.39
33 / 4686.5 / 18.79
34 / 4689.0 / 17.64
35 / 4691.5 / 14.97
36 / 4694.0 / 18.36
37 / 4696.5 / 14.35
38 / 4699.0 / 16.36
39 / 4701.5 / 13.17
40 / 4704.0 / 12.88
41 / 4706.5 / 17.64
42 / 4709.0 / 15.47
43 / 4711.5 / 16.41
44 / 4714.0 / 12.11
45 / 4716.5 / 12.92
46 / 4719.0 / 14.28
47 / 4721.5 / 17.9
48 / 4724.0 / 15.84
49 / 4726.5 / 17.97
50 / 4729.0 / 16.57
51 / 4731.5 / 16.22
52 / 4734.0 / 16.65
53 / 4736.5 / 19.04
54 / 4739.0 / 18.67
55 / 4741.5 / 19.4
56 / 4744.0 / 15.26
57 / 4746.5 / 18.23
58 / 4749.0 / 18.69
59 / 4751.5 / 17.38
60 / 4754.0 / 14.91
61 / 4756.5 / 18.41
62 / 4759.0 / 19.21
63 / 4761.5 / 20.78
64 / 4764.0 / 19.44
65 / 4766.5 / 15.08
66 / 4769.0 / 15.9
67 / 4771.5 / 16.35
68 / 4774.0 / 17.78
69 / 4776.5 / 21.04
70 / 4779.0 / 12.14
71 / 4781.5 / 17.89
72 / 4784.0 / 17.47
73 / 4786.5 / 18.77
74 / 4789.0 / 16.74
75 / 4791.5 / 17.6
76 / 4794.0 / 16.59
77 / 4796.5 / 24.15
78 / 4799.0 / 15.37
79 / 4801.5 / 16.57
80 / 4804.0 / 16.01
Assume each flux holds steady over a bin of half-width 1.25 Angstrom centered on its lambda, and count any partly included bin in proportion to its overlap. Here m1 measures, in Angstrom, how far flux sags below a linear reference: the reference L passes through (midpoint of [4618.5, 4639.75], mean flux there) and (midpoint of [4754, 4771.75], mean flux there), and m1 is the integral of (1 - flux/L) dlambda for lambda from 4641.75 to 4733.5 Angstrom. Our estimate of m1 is 7.7 Angstrom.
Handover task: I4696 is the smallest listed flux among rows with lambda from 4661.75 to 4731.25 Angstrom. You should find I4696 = 12.11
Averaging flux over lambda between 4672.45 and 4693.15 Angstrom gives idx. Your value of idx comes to 17.4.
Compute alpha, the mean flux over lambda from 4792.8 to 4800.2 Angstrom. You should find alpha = 18.7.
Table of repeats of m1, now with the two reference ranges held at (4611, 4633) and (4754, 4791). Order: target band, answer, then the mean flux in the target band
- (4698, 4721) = 3.85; 14.7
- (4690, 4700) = 0.90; 16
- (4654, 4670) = 0.90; 16.7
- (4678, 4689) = 0.20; 17.3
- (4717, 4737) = 1.16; 16.6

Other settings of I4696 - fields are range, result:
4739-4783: 12.14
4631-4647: 13.51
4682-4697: 14.35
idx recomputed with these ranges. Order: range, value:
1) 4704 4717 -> 14.8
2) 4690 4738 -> 15.8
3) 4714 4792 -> 17.2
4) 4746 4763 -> 18.2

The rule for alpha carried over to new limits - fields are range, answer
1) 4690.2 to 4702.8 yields 15.4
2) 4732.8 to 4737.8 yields 17.9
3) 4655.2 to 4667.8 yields 16.8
